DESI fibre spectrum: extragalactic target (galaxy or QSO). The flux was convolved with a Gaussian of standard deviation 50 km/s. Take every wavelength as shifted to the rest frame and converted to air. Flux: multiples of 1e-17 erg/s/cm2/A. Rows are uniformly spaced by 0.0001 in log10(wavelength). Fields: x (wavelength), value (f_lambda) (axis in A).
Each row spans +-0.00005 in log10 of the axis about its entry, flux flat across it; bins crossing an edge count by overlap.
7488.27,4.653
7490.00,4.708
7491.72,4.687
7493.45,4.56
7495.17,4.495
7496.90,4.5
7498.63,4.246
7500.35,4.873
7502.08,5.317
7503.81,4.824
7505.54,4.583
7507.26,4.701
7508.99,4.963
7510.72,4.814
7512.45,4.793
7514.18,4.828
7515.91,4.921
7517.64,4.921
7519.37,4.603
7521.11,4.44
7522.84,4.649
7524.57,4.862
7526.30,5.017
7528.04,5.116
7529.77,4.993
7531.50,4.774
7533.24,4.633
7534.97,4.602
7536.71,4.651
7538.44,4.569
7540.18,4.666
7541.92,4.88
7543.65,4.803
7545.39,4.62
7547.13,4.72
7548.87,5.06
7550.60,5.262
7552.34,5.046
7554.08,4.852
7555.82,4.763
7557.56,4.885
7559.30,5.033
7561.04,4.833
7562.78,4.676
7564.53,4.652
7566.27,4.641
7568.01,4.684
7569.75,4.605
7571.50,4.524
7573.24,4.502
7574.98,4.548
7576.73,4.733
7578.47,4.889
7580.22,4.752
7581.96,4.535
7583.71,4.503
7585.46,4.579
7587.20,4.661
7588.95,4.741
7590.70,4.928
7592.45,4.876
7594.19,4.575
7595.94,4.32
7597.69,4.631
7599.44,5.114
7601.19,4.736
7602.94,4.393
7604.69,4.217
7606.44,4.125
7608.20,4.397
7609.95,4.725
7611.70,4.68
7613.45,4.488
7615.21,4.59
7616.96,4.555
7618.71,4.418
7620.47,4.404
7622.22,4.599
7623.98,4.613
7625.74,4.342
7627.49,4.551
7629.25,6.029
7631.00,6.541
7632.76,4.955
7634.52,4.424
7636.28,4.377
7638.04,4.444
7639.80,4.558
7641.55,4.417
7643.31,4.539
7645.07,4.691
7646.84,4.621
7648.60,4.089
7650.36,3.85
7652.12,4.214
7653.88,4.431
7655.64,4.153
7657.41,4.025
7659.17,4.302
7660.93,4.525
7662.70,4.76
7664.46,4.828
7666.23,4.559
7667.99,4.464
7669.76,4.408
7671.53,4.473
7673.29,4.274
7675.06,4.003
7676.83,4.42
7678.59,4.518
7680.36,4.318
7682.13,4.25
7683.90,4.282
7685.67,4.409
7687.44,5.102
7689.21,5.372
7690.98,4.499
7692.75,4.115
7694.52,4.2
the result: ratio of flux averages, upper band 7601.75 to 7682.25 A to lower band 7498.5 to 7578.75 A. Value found 0.94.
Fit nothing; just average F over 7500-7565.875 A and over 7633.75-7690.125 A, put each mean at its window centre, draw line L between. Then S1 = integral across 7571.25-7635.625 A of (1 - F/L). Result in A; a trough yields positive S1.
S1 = -1.0 A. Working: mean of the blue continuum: 4.82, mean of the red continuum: 4.44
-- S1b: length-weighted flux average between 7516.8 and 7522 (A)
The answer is 4.65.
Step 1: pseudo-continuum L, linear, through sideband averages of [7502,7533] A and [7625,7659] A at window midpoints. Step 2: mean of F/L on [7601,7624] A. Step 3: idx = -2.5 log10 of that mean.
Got 0.04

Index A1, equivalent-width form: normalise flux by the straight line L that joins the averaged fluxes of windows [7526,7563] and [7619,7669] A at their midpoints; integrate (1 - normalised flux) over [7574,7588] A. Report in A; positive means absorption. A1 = 0.3 A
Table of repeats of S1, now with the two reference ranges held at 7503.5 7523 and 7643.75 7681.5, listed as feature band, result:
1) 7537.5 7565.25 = -1.04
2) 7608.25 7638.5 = -1.81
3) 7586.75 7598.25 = -0.31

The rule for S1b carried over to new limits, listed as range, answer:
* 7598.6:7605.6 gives 4.61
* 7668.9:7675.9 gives 4.29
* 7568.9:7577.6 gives 4.58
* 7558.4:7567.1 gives 4.77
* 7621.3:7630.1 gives 4.82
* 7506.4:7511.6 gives 4.83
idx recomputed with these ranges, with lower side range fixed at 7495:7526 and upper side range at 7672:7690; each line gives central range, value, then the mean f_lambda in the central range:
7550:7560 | -0.06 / 4.96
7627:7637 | -0.14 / 5.18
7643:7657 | 0.06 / 4.3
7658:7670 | -0.01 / 4.55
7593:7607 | 0.02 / 4.53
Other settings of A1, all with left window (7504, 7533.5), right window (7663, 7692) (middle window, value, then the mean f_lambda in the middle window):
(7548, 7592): -0.42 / 4.76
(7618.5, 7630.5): -0.44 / 4.78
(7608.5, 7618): 0.08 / 4.6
